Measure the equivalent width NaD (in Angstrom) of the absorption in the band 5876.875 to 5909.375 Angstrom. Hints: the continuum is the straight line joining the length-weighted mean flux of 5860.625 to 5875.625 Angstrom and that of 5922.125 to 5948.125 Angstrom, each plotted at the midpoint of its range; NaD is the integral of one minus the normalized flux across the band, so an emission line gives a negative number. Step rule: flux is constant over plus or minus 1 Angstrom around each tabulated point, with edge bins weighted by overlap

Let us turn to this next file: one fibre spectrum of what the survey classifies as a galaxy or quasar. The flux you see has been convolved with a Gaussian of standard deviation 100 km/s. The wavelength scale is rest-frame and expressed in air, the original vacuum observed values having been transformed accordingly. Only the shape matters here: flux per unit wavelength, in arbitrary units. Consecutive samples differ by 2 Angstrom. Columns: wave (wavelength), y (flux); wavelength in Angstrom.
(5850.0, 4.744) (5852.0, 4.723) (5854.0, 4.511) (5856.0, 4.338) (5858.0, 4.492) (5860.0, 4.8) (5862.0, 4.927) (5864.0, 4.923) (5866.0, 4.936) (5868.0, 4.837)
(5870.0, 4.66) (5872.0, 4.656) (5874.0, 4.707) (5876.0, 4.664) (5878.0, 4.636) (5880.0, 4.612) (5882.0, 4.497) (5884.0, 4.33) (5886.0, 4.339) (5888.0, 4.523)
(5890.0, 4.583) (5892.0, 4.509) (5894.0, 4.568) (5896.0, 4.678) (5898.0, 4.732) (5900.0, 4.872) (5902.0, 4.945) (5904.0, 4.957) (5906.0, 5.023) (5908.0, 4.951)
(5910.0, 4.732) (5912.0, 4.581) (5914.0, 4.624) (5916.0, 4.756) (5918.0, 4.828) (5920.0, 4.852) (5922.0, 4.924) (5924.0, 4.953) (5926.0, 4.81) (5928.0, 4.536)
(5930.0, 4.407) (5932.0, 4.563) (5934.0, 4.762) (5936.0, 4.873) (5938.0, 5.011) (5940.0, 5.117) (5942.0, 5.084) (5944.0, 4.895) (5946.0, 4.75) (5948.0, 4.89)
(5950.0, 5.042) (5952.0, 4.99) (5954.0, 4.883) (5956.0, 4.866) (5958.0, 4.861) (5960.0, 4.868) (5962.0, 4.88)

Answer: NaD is 0.9 Angstrom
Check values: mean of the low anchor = 4.8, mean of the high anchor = 4.82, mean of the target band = 4.67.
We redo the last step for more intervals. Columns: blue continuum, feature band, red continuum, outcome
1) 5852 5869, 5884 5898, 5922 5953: 0.7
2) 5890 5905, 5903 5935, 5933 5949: 0.4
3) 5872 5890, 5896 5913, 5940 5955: -0.5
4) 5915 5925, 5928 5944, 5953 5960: 0.2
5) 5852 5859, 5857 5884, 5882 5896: -1.3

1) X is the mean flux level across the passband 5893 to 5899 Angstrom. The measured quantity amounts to 4.66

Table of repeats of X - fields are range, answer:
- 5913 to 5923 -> 4.8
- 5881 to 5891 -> 4.45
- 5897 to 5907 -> 4.91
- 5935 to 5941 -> 5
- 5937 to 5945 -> 5.03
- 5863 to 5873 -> 4.8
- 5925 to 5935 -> 4.62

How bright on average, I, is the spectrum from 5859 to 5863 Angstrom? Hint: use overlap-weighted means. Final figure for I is 4.86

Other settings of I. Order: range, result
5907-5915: 4.72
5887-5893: 4.54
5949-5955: 4.97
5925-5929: 4.67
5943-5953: 4.91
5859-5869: 4.88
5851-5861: 4.57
